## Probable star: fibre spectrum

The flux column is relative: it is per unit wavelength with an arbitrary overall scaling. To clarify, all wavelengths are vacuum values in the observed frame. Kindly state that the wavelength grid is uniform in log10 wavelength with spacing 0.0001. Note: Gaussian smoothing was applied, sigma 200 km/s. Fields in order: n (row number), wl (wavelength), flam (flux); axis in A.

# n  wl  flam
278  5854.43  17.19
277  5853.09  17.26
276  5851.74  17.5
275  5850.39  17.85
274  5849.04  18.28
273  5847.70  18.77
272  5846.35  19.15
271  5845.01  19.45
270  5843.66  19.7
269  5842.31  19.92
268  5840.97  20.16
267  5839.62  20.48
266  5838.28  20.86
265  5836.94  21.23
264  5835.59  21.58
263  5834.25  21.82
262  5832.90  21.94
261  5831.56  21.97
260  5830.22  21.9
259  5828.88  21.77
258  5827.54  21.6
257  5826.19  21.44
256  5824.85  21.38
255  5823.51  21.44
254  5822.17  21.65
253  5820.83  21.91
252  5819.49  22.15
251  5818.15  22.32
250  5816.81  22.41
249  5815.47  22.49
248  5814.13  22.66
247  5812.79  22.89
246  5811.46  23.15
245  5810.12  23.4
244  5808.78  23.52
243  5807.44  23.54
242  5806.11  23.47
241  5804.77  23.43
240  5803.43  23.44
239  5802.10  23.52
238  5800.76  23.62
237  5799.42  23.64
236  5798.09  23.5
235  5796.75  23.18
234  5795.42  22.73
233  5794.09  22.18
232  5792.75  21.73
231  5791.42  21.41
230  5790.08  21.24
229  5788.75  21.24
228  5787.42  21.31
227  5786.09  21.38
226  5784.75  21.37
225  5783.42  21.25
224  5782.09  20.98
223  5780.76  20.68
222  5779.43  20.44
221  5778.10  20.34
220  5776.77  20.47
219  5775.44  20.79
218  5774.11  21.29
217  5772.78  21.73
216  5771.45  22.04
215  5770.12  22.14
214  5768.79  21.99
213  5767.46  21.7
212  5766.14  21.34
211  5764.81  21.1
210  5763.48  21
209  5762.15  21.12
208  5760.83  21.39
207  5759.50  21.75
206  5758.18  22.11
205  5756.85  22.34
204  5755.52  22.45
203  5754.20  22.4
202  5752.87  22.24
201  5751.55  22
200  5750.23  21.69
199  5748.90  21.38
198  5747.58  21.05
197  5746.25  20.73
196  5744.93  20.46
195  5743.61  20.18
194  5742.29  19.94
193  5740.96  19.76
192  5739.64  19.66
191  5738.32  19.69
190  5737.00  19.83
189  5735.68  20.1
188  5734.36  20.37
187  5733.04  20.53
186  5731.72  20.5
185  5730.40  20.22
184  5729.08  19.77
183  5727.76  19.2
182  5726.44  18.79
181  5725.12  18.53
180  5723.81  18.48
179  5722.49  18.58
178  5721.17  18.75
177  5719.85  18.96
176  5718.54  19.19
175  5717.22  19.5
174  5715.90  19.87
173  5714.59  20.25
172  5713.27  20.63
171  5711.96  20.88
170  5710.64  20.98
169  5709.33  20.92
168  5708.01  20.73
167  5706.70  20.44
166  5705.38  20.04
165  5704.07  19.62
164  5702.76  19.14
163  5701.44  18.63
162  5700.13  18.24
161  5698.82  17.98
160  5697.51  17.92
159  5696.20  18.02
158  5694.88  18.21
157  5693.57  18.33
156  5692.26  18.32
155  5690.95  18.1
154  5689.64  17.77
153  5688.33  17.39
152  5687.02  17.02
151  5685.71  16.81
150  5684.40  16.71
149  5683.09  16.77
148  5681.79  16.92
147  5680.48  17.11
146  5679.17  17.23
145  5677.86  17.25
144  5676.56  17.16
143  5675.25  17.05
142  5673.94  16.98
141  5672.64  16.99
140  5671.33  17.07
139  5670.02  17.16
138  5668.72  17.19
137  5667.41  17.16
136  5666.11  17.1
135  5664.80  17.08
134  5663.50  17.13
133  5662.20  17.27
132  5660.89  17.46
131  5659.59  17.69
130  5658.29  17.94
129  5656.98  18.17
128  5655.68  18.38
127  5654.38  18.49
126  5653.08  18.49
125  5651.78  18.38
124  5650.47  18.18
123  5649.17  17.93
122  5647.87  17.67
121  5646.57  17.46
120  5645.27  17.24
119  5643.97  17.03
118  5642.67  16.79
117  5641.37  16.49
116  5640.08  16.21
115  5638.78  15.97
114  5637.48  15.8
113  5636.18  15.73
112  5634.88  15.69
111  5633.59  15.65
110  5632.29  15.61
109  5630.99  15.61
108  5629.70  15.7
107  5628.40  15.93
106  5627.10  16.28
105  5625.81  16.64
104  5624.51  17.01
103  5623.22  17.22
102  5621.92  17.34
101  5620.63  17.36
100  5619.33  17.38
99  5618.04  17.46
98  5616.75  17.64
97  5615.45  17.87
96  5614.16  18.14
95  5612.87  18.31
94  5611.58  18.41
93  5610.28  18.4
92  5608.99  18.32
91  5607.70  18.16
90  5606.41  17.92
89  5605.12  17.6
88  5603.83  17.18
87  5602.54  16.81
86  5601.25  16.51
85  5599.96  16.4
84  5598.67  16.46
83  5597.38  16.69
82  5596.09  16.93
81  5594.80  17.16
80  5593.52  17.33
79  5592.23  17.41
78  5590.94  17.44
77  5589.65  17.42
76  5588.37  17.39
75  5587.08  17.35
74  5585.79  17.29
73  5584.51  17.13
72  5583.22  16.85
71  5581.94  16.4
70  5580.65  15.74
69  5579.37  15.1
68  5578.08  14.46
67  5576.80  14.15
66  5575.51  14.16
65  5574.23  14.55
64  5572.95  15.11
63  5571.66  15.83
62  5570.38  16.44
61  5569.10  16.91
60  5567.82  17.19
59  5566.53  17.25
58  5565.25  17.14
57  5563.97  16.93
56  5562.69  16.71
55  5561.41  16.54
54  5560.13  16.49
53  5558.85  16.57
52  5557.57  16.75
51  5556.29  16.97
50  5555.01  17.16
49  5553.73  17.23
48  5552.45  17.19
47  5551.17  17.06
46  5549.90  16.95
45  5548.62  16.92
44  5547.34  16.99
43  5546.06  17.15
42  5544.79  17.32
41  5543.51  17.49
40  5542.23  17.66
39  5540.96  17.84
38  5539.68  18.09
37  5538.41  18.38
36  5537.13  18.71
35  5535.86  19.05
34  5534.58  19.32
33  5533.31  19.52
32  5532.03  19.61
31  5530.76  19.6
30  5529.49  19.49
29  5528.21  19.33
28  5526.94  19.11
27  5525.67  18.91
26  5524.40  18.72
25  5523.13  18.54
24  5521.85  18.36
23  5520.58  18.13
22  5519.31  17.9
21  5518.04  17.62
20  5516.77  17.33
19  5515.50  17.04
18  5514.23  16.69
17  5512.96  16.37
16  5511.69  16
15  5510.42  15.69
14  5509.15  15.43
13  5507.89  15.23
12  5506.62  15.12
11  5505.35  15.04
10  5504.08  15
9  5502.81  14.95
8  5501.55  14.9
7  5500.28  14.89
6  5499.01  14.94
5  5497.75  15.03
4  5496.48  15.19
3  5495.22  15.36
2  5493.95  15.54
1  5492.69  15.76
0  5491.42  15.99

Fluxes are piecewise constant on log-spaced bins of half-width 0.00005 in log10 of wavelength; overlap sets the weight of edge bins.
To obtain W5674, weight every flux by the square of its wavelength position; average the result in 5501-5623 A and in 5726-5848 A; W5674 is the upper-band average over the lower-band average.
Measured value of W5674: 1.36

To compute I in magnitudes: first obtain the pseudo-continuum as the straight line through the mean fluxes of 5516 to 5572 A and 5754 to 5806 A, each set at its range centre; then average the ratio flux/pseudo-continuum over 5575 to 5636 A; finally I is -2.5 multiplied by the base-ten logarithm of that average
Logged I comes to 0.12 mag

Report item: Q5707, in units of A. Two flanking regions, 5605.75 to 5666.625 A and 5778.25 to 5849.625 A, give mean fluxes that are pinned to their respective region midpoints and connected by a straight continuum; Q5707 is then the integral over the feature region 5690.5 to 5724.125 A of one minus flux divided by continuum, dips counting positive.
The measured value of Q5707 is -0.4 A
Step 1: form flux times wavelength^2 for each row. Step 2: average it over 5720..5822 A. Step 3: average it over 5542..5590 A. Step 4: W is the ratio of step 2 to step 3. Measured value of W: 1.39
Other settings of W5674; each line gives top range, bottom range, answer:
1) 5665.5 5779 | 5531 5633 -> 1.21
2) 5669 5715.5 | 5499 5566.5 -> 1.12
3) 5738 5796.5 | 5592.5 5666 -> 1.30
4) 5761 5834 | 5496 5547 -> 1.40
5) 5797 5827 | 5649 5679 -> 1.37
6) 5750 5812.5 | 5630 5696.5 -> 1.34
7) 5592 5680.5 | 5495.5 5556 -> 1.04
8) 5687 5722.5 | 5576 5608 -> 1.19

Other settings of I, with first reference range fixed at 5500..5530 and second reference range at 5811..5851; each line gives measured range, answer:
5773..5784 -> -0.02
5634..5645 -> 0.15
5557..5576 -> 0.08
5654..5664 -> 0.06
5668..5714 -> 0.06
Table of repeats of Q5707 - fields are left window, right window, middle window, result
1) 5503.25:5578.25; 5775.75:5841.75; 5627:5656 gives 3.3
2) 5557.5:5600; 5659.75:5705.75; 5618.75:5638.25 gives 0.8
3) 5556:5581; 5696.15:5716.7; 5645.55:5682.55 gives 2.1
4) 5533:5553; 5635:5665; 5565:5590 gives 2.1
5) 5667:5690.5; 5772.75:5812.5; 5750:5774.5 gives -1.2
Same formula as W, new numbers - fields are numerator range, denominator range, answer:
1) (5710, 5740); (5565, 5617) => 1.23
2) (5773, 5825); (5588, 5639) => 1.39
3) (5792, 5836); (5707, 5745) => 1.17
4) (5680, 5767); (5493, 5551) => 1.24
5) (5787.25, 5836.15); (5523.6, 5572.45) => 1.39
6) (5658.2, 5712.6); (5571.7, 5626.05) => 1.10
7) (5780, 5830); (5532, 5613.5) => 1.42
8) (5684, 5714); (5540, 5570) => 1.16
